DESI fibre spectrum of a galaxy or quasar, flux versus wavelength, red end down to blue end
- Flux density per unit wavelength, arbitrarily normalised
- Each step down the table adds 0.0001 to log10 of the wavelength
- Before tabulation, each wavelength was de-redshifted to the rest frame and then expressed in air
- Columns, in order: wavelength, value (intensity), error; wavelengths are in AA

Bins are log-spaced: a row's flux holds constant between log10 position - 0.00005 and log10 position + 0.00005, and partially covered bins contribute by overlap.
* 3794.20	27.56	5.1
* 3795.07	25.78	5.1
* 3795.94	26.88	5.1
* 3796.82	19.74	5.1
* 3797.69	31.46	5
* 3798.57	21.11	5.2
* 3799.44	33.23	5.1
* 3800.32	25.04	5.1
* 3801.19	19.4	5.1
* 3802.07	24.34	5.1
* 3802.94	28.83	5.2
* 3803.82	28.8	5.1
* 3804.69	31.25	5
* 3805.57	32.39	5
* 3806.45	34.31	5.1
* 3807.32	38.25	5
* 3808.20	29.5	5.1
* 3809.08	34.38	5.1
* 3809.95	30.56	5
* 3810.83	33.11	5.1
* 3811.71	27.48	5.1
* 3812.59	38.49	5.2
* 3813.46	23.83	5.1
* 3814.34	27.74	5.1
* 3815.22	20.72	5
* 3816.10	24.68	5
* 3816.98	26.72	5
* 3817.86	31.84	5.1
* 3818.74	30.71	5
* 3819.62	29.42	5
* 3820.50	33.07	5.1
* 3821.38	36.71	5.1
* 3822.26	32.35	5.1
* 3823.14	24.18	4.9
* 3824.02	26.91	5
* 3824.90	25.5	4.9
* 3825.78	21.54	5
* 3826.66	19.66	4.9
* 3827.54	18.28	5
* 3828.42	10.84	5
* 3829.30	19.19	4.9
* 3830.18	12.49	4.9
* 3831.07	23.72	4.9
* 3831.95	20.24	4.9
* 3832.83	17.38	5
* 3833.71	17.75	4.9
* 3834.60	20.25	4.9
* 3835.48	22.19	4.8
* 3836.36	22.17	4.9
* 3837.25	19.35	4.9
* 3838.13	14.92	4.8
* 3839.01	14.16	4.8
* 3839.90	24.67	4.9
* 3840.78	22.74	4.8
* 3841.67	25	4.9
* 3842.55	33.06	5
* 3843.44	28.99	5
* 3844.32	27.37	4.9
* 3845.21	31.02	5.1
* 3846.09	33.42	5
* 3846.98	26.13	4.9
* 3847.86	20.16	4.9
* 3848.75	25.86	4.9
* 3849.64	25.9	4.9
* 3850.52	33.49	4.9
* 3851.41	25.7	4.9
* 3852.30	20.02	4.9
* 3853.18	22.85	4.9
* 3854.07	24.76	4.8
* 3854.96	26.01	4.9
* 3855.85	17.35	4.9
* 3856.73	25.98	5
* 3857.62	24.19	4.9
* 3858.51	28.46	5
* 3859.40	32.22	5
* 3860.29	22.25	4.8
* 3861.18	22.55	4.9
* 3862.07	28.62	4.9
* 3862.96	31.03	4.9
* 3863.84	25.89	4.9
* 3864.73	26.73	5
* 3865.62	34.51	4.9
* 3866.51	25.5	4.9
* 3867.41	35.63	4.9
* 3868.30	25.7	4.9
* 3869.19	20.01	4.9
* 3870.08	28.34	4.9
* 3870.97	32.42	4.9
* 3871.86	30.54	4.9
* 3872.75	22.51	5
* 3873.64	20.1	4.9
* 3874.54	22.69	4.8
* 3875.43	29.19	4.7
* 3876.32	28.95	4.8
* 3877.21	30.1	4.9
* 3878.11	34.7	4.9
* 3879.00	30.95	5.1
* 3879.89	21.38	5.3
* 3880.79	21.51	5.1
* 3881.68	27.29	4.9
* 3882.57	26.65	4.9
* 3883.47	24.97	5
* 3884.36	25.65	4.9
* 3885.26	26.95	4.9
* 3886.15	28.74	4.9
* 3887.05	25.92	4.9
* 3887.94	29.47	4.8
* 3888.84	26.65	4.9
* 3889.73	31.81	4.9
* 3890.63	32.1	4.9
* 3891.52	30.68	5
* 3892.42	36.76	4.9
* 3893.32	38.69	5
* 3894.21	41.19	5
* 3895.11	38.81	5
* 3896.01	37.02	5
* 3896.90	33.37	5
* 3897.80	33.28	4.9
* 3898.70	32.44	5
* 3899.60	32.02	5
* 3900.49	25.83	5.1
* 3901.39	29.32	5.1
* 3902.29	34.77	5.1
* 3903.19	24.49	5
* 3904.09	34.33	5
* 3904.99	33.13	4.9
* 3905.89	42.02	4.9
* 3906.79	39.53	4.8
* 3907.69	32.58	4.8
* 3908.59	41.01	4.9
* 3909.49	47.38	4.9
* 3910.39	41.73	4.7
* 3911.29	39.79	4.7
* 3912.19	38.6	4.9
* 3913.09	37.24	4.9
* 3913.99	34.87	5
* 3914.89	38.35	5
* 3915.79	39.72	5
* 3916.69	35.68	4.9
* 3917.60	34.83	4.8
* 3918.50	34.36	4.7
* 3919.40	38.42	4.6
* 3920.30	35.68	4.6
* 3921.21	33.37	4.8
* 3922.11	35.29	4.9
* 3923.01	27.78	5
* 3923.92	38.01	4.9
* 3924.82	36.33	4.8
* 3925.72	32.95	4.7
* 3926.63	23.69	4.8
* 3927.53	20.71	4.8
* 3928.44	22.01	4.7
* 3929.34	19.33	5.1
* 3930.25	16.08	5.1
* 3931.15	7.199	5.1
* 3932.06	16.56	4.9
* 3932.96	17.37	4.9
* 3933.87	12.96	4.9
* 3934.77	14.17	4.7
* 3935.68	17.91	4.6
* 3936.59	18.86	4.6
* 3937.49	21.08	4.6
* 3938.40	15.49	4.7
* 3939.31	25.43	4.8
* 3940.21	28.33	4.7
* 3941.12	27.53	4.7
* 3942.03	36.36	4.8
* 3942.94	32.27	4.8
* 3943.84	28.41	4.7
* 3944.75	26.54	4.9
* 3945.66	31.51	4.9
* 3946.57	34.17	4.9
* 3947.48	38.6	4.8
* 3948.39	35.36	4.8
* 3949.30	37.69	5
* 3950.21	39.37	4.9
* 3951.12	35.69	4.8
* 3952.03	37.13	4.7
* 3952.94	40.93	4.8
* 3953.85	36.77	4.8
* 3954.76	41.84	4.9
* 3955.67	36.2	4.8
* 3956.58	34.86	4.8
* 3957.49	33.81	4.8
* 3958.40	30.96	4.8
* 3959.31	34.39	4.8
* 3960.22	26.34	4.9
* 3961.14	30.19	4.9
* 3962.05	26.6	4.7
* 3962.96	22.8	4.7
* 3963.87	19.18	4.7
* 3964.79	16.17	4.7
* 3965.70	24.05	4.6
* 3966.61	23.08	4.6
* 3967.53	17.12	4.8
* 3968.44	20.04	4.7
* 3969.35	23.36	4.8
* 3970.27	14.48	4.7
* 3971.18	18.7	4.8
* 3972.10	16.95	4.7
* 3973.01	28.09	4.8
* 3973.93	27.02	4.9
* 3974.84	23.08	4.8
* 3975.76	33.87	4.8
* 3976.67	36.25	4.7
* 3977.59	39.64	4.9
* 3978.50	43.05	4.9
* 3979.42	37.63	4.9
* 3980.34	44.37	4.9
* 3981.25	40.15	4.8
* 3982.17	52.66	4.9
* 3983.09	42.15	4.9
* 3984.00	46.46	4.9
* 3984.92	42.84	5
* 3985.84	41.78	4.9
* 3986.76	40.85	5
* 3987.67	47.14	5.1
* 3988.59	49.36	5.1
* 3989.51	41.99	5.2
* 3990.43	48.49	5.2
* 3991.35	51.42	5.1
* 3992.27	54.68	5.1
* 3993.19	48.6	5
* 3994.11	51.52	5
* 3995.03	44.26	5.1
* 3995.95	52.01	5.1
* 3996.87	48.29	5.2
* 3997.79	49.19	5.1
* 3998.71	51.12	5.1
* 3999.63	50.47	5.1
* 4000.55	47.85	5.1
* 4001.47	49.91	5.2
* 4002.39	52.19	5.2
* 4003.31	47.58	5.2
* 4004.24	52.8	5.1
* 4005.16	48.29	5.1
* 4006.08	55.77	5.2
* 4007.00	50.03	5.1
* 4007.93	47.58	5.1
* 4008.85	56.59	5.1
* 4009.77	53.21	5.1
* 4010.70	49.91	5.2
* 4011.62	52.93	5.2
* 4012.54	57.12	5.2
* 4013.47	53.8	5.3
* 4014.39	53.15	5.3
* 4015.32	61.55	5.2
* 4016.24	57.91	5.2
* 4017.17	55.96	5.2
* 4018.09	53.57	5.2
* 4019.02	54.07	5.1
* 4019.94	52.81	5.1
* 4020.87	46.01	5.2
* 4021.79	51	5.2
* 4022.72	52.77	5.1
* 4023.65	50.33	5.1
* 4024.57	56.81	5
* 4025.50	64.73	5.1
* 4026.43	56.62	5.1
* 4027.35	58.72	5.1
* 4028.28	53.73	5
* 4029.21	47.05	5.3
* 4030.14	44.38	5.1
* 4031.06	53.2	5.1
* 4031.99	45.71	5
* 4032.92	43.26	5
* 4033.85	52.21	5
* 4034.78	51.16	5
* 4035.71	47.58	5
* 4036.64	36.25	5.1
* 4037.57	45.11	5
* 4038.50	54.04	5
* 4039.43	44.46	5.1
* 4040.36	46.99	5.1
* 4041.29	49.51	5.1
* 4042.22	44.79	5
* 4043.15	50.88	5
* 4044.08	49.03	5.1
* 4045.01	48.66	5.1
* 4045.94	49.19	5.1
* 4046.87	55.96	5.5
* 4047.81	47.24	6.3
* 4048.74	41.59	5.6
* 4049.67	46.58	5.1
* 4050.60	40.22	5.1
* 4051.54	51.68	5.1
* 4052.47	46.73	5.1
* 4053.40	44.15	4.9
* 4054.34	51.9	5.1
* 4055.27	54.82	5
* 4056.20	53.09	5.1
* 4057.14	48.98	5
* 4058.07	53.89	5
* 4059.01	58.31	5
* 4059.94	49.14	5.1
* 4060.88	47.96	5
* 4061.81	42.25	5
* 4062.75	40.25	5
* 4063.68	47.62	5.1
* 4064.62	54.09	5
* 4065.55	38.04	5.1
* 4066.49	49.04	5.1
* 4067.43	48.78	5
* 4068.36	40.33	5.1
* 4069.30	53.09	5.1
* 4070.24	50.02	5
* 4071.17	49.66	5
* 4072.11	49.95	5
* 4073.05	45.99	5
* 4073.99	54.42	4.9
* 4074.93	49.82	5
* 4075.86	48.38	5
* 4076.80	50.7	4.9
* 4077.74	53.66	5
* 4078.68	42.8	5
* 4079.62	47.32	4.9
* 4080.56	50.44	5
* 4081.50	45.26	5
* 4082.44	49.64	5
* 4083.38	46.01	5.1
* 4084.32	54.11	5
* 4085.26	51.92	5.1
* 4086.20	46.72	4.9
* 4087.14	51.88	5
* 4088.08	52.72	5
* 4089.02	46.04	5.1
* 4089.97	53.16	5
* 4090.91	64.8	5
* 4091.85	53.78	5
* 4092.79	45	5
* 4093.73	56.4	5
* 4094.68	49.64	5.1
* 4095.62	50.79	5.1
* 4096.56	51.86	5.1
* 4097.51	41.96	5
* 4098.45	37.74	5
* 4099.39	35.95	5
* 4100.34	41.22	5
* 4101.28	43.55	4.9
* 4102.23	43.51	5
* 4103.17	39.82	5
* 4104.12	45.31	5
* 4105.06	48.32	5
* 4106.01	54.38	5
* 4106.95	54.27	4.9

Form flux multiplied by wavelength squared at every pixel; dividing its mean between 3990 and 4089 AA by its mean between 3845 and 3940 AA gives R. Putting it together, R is 1.9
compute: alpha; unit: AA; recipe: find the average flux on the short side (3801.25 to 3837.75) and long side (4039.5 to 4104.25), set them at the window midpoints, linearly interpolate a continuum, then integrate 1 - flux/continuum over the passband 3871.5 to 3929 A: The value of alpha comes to 1.9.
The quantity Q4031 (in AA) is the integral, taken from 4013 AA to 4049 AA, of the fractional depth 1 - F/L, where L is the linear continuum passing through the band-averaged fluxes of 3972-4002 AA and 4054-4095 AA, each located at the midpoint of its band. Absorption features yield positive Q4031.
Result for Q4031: -3.3 AA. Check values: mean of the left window 43.5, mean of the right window 49.8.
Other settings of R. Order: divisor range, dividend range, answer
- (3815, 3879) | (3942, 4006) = 1.58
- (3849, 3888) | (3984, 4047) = 2.04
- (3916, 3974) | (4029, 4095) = 1.88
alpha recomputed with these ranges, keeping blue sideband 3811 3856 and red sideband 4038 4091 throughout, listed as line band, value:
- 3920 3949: 7.7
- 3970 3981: 2.5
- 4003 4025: -4.7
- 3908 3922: -2.0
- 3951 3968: 3.6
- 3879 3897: 0.1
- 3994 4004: -1.8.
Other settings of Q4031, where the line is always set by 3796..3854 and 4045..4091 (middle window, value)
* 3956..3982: 7.4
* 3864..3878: 1.2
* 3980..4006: -3.7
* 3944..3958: 0.7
